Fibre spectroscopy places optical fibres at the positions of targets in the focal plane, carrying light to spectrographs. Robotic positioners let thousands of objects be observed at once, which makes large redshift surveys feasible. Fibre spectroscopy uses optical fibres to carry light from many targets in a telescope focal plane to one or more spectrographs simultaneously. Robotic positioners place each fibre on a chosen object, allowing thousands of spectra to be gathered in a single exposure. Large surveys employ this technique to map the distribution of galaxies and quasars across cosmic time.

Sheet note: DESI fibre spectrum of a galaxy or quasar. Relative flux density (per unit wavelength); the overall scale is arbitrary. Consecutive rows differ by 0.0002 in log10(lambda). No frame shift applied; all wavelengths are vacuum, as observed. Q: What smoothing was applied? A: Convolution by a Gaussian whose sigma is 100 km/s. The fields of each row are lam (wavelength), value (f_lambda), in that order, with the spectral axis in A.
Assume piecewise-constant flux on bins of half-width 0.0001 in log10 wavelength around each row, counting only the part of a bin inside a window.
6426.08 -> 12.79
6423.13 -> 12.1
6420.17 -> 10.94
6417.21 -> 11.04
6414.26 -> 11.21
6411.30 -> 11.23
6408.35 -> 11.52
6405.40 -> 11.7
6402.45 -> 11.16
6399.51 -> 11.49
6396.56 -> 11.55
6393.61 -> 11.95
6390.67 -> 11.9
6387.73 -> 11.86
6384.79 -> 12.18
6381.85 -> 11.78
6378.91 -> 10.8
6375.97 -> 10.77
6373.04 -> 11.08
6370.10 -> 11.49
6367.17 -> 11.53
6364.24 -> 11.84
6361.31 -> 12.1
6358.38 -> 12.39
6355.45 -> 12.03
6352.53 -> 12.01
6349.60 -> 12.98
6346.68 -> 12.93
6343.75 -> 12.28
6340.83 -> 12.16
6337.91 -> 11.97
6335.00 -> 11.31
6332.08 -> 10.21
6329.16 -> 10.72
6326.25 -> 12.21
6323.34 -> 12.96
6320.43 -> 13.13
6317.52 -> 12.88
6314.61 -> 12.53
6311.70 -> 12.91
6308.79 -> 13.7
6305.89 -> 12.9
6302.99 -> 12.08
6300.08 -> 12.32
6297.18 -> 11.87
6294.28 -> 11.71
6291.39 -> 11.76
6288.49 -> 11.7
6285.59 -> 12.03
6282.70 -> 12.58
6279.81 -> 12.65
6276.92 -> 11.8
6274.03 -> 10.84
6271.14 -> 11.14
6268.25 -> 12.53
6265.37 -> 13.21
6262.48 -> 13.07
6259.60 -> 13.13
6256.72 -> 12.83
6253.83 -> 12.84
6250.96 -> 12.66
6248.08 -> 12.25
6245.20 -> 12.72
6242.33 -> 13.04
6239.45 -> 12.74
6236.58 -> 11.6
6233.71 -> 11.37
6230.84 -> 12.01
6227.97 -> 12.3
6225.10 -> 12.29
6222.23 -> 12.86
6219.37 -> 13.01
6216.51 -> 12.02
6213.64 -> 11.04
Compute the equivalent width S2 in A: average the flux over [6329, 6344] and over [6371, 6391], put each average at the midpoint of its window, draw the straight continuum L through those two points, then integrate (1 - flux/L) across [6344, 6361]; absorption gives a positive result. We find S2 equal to -1.5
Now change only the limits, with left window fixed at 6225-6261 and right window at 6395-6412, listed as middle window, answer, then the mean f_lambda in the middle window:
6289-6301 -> 0.2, 11.9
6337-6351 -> -0.8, 12.5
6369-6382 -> 0.6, 11.1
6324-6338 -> 0.7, 11.3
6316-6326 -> -0.8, 12.9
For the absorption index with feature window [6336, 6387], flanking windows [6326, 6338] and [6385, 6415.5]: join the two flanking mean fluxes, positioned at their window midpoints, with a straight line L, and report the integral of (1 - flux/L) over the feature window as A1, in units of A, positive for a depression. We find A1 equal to -2.61 A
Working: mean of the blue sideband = 11.1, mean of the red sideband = 11.6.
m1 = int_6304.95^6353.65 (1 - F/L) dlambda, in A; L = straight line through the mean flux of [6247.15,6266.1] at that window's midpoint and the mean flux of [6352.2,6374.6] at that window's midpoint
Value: -0.8 A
